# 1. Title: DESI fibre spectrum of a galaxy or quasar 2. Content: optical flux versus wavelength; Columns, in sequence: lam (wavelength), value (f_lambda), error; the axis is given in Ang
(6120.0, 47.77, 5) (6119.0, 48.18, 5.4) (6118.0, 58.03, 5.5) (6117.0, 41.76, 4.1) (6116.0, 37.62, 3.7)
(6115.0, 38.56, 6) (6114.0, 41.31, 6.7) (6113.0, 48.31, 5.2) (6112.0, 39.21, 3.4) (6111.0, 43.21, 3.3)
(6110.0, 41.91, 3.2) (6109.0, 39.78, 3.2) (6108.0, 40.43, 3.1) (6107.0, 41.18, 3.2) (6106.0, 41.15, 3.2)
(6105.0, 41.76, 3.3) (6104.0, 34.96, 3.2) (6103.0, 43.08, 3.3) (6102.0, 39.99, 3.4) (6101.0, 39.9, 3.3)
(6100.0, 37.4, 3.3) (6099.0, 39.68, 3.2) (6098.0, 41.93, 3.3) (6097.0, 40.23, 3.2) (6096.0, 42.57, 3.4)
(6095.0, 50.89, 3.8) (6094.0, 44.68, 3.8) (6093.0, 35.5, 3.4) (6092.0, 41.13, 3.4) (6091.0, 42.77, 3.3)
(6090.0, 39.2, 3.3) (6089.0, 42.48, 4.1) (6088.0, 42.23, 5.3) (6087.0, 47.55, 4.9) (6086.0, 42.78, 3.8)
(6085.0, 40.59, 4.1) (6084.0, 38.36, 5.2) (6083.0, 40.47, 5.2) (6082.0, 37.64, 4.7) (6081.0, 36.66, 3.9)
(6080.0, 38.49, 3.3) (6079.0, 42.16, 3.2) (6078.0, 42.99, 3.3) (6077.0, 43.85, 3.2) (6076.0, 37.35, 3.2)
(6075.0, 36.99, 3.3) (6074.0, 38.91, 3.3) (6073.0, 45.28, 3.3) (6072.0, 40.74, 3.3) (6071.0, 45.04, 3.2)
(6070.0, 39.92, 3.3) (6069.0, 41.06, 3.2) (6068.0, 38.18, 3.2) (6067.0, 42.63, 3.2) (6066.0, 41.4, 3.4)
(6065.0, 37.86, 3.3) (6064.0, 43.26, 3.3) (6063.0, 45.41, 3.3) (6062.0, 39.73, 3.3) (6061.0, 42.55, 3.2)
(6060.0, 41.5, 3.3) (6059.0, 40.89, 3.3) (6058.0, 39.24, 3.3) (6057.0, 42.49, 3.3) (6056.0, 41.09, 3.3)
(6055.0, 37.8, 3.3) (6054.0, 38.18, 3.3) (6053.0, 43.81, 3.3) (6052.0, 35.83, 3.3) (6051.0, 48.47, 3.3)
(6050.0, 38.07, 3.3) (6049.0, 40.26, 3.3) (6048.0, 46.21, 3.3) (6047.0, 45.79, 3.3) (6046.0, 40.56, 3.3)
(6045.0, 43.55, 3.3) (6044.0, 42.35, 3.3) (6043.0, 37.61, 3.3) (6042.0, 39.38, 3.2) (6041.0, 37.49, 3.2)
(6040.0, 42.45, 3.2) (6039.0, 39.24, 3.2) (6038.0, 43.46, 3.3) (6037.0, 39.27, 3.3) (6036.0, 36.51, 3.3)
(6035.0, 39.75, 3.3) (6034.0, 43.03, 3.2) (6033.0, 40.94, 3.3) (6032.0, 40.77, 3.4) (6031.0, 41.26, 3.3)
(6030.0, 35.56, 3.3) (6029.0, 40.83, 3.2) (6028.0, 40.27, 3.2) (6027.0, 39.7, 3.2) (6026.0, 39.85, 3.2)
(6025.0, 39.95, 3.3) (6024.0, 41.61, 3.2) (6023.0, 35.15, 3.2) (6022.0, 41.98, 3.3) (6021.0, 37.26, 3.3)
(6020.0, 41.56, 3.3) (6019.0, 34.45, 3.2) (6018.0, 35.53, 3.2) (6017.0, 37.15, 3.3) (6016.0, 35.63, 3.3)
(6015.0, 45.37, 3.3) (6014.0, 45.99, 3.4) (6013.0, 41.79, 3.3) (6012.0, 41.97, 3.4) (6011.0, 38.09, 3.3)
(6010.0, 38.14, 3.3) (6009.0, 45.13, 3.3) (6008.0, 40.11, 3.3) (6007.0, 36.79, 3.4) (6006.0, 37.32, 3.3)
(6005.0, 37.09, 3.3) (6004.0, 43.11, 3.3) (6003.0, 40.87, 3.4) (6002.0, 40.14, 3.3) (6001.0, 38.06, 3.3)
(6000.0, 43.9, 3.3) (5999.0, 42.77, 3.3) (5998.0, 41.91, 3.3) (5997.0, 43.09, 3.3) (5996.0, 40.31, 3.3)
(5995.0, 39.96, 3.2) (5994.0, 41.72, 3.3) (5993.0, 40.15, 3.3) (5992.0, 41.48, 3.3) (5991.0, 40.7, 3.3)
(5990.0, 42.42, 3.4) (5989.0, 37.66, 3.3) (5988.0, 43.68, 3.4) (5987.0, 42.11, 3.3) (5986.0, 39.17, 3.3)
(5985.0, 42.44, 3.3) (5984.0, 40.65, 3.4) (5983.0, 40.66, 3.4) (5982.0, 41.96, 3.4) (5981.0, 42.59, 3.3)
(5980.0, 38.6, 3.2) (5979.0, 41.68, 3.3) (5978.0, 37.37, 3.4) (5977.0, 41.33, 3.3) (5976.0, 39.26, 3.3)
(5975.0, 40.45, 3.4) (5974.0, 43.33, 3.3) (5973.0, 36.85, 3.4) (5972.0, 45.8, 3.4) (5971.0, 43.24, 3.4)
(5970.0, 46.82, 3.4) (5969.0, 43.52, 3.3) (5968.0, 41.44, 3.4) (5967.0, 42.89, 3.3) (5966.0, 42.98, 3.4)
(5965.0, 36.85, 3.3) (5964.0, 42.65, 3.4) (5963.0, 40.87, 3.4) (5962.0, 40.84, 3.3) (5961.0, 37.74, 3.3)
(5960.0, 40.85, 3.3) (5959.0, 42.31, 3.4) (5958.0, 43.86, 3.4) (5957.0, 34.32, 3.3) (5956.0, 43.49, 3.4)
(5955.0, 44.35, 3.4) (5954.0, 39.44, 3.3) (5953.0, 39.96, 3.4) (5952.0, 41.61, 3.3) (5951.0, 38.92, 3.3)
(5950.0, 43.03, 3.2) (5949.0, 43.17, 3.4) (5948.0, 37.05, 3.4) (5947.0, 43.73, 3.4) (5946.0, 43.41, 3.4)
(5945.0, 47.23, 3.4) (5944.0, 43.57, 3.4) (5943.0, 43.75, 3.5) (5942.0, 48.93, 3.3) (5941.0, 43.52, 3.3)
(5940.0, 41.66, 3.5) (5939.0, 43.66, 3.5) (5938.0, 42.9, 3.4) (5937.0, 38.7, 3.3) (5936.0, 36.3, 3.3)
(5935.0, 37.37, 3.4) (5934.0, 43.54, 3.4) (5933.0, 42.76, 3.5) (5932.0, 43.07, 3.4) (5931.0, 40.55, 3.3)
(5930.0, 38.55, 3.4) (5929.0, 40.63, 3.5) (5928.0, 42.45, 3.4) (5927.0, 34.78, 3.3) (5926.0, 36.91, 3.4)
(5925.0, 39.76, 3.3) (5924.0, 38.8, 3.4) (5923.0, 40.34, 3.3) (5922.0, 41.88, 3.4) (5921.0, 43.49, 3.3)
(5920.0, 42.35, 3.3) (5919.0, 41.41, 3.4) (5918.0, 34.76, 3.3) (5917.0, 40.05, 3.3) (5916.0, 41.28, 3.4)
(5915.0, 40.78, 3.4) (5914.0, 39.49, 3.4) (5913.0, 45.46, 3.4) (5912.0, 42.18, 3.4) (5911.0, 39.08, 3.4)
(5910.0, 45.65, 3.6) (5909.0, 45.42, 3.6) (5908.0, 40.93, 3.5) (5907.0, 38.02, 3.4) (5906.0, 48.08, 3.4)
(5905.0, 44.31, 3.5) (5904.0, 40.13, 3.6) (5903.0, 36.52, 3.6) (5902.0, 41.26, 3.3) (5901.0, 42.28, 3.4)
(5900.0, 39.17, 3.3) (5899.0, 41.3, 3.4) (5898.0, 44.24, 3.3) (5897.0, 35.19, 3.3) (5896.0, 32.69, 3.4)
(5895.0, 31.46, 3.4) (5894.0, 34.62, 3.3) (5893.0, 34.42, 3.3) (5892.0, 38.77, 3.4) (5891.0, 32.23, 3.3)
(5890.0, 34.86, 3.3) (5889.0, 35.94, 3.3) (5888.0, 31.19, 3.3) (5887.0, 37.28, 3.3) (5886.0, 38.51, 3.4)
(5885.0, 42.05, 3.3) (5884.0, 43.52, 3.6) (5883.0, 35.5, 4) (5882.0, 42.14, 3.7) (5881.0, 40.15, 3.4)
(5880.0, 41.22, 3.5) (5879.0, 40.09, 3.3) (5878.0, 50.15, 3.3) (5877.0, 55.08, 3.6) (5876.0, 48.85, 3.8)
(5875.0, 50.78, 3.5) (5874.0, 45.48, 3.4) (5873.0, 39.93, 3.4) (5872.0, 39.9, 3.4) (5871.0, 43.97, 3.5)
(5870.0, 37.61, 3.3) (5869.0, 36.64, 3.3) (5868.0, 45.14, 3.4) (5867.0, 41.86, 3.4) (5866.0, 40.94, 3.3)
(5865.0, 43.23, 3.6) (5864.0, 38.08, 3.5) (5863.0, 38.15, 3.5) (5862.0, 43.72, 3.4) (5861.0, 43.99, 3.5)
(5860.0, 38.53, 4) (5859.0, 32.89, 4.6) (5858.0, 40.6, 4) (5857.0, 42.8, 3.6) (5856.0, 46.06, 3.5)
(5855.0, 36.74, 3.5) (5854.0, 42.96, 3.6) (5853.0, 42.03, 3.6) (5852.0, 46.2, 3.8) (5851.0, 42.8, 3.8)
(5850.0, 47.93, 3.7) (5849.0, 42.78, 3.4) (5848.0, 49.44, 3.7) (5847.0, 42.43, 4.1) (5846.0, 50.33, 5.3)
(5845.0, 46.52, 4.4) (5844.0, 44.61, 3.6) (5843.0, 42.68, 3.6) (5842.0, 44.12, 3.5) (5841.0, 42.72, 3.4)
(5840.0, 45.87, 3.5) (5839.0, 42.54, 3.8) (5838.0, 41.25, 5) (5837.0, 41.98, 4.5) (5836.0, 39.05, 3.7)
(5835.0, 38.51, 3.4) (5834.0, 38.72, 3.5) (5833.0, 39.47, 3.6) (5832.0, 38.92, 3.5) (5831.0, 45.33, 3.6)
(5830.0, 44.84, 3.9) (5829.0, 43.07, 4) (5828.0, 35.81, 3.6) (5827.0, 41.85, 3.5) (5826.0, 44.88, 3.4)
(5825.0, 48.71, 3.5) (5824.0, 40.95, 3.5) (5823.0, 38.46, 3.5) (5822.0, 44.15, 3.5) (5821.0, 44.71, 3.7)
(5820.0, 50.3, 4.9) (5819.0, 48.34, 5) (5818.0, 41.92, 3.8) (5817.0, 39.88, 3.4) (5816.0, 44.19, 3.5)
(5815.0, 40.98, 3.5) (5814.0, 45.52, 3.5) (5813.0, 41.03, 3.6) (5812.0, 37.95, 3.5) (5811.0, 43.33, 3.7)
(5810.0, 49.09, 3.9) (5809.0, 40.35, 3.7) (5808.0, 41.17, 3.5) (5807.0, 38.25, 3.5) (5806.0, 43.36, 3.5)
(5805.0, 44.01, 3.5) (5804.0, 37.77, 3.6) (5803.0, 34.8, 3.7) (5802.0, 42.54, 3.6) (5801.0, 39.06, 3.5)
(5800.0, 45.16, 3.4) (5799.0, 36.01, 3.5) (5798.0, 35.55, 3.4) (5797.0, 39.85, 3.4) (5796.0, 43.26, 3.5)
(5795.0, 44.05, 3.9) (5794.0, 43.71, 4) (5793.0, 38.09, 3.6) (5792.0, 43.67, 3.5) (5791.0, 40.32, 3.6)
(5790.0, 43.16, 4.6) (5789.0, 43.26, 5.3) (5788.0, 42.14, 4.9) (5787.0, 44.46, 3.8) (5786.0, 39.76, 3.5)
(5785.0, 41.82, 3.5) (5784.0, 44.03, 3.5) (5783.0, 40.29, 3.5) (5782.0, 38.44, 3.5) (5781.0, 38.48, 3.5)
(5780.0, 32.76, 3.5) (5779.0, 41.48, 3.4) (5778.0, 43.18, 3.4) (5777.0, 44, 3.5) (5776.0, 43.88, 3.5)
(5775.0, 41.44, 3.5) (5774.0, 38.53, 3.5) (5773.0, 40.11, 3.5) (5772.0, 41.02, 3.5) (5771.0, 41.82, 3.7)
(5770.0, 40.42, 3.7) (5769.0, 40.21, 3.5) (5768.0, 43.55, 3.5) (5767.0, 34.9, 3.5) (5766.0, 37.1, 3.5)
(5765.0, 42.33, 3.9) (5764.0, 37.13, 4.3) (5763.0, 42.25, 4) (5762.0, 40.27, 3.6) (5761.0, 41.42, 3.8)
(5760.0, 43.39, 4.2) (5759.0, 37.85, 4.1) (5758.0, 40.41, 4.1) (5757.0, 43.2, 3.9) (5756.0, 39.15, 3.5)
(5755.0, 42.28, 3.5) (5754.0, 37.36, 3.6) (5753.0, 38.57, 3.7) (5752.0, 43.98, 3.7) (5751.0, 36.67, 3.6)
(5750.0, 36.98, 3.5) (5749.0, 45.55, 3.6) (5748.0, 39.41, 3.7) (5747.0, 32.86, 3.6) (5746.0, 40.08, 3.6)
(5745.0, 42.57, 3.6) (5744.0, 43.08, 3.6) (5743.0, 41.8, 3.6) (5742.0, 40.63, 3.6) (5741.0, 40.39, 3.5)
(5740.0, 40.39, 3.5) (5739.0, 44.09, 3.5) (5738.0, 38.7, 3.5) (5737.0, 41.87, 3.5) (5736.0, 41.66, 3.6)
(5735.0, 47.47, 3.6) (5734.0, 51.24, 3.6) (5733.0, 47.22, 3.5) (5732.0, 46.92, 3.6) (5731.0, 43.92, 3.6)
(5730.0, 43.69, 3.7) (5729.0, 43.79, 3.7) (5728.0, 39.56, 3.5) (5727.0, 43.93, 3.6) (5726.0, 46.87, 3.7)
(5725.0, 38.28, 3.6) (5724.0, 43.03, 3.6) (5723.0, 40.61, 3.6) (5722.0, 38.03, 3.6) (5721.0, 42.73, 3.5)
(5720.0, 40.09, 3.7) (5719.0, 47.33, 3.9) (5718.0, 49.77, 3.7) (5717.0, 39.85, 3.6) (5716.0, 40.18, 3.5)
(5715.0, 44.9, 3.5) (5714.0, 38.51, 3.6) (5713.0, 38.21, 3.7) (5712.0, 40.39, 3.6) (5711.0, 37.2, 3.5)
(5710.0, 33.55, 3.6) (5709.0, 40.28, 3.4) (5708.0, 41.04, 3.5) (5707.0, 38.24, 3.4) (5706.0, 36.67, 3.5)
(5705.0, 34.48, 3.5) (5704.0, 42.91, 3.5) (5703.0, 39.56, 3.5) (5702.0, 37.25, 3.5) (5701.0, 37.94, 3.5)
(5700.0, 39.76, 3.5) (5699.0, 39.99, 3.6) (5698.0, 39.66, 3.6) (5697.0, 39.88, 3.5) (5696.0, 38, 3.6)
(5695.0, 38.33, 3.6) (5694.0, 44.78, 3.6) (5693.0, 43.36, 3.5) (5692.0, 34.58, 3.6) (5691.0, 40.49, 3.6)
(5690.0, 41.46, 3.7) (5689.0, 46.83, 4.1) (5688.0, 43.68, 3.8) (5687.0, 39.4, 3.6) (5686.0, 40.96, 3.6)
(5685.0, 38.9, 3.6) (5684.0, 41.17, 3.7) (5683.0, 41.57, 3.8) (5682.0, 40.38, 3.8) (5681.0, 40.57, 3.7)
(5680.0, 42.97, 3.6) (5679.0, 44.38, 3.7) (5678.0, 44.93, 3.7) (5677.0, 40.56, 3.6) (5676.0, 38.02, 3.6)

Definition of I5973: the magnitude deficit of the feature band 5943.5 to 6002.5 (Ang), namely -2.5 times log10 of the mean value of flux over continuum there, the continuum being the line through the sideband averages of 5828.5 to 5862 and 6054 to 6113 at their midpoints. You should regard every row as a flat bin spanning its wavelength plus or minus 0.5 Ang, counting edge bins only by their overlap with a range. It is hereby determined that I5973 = 0.01 mag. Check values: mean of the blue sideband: 42.7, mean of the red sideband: 41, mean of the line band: 41.4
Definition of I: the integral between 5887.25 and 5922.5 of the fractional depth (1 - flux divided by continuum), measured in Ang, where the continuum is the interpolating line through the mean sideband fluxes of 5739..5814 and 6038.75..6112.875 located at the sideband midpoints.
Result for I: 1.3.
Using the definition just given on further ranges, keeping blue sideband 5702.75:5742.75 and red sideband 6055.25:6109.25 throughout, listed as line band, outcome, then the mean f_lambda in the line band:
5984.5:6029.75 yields 0.97 Ang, 40.3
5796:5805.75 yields 0.43 Ang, 39.7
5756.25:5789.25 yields 0.70 Ang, 40.7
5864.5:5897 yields 1.02 Ang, 40.1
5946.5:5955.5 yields 0.01 Ang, 41.3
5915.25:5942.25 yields 0.42 Ang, 40.7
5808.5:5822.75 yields -0.71 Ang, 43.6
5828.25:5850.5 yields -0.94 Ang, 43.2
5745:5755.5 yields 0.54 Ang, 39.5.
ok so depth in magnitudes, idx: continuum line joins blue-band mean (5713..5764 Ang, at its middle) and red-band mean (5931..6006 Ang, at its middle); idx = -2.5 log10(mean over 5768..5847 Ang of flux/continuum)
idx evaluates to -0.006 mag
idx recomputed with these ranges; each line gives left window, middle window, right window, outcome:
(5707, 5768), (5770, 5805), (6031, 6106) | 0.01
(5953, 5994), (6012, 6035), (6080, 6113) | 0.03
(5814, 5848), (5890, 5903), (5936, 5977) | 0.14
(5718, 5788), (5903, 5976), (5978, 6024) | -0.02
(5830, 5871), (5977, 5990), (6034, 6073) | 0.02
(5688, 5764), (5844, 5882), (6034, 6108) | -0.05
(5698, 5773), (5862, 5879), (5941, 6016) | -0.06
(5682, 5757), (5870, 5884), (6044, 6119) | -0.07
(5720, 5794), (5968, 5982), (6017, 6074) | -0.02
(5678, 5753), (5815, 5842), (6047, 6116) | -0.04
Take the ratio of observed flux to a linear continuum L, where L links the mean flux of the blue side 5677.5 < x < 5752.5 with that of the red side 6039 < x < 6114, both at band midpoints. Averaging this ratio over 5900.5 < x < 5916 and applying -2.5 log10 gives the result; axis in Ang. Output -0.02 mag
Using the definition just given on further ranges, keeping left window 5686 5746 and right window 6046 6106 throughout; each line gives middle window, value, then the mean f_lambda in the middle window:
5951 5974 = -0.007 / 41.5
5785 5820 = -0.012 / 41.8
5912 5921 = 0.008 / 40.9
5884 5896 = 0.154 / 35.8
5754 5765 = 0.018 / 40.7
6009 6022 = 0.039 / 39.7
